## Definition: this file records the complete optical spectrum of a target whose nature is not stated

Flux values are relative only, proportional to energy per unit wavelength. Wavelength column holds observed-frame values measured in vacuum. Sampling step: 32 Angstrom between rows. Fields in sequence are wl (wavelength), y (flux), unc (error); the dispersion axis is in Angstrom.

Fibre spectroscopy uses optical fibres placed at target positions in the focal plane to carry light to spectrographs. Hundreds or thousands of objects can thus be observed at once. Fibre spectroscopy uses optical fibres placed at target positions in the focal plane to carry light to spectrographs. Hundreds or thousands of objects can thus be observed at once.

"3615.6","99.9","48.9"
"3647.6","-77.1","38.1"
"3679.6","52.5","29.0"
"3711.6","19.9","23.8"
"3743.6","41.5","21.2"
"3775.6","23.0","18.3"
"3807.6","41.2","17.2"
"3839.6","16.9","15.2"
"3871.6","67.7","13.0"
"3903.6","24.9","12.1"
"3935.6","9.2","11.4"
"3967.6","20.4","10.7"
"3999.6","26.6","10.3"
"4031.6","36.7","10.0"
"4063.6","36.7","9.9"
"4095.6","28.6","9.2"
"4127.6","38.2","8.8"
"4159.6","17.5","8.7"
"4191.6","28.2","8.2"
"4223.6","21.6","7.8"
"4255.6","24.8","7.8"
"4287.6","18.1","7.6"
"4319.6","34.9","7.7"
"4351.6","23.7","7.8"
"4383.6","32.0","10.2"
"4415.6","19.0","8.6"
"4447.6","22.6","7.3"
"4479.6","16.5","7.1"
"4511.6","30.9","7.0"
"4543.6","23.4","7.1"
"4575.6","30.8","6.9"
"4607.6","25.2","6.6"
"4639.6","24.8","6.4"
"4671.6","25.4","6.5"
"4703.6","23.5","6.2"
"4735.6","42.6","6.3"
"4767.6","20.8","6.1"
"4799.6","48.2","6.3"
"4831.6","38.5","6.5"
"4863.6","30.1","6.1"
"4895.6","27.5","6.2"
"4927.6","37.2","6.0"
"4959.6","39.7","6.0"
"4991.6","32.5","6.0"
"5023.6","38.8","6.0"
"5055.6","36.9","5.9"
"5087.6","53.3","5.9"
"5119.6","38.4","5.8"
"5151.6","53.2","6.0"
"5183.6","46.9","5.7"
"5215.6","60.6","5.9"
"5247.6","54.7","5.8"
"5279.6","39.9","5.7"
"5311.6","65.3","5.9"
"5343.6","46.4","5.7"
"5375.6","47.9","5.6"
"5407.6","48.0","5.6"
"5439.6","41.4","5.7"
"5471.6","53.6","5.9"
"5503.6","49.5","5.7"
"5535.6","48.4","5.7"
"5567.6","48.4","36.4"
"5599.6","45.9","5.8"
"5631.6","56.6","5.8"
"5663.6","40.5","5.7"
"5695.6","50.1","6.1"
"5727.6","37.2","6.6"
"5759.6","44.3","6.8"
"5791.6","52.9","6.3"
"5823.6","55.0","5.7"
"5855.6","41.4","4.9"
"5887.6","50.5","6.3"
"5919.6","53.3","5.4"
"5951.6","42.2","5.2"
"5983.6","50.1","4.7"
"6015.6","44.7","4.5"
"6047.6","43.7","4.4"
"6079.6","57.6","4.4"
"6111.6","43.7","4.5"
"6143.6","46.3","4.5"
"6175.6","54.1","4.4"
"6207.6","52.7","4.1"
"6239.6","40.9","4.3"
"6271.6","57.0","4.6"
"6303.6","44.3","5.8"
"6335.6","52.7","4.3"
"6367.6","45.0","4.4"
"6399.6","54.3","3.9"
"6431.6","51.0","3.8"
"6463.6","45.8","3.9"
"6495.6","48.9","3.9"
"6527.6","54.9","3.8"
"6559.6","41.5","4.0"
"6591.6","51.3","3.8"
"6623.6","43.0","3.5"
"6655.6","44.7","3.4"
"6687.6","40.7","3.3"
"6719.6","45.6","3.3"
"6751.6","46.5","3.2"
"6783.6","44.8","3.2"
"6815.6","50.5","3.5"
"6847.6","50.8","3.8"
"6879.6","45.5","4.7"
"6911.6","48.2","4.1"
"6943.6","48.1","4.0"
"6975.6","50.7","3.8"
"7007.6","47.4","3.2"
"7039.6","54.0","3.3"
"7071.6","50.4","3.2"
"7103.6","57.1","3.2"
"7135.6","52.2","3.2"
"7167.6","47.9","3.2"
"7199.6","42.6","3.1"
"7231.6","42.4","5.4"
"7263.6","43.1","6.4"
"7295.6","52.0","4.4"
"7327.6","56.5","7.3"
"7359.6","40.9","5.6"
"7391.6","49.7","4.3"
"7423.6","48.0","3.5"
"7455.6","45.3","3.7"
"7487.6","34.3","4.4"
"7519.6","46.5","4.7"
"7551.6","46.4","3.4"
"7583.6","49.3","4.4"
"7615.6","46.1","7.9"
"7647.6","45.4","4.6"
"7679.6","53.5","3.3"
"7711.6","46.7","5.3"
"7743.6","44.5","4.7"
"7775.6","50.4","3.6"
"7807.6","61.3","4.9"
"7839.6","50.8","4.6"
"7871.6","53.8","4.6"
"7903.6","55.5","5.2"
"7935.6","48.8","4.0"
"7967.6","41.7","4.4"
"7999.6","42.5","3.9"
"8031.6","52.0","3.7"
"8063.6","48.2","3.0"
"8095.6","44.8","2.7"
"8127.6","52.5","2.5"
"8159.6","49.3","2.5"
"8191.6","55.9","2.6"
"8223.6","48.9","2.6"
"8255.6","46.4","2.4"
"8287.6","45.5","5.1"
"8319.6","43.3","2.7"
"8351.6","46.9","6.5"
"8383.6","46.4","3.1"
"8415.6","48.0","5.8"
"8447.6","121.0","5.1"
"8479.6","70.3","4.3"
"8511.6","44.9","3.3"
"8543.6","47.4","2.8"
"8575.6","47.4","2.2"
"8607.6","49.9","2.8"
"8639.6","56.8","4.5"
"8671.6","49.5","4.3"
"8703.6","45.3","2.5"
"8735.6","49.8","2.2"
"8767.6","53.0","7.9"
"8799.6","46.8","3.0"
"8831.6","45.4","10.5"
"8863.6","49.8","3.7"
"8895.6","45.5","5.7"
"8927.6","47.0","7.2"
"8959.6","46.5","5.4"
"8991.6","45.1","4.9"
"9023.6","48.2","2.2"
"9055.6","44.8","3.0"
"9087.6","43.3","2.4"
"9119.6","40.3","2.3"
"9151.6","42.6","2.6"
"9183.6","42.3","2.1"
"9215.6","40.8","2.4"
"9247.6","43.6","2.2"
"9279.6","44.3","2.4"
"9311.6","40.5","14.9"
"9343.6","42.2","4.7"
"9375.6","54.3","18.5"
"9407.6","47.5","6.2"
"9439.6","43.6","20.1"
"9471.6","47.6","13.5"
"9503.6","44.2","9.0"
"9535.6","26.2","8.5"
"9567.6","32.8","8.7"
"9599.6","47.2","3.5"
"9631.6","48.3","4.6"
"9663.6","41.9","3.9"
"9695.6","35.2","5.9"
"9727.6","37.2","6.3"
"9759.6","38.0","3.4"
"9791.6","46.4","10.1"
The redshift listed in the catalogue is 0.29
